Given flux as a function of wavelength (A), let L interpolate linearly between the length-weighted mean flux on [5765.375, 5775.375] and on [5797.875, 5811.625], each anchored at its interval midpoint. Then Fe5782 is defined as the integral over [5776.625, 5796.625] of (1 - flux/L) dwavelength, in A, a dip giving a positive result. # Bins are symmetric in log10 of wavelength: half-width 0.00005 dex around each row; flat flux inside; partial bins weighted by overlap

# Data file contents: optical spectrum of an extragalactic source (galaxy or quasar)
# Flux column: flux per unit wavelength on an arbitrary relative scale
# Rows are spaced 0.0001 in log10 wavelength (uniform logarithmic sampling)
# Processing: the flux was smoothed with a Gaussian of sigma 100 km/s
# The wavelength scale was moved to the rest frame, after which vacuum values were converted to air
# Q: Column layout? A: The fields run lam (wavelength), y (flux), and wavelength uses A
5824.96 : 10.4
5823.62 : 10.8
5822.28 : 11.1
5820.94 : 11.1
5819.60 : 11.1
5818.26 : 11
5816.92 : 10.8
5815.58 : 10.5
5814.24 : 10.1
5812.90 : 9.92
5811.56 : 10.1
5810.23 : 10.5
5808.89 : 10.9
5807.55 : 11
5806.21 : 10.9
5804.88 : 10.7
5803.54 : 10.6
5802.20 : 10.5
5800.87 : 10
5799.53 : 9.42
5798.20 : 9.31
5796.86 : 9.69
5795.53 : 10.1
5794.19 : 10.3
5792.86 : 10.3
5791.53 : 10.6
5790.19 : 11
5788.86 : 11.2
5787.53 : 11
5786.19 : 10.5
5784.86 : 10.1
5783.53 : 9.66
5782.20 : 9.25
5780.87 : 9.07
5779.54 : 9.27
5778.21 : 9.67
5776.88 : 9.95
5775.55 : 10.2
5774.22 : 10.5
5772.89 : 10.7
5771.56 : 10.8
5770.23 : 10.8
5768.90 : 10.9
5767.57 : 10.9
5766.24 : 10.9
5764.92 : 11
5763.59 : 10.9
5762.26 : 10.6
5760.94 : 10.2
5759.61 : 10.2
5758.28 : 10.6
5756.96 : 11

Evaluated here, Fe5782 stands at 0.9 A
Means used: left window 10.8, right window 10.4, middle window 10.1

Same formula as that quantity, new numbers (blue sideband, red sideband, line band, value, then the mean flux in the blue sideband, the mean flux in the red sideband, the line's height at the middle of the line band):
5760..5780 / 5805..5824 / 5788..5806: 0.5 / 10.5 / 10.7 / 10.6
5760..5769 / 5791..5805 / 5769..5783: 0.6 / 10.7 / 10.1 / 10.5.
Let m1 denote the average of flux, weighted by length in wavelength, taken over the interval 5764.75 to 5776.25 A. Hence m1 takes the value 10.7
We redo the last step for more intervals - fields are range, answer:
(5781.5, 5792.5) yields 10.4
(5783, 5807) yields 10.3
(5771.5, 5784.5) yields 9.87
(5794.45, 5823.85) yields 10.5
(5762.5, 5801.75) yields 10.3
